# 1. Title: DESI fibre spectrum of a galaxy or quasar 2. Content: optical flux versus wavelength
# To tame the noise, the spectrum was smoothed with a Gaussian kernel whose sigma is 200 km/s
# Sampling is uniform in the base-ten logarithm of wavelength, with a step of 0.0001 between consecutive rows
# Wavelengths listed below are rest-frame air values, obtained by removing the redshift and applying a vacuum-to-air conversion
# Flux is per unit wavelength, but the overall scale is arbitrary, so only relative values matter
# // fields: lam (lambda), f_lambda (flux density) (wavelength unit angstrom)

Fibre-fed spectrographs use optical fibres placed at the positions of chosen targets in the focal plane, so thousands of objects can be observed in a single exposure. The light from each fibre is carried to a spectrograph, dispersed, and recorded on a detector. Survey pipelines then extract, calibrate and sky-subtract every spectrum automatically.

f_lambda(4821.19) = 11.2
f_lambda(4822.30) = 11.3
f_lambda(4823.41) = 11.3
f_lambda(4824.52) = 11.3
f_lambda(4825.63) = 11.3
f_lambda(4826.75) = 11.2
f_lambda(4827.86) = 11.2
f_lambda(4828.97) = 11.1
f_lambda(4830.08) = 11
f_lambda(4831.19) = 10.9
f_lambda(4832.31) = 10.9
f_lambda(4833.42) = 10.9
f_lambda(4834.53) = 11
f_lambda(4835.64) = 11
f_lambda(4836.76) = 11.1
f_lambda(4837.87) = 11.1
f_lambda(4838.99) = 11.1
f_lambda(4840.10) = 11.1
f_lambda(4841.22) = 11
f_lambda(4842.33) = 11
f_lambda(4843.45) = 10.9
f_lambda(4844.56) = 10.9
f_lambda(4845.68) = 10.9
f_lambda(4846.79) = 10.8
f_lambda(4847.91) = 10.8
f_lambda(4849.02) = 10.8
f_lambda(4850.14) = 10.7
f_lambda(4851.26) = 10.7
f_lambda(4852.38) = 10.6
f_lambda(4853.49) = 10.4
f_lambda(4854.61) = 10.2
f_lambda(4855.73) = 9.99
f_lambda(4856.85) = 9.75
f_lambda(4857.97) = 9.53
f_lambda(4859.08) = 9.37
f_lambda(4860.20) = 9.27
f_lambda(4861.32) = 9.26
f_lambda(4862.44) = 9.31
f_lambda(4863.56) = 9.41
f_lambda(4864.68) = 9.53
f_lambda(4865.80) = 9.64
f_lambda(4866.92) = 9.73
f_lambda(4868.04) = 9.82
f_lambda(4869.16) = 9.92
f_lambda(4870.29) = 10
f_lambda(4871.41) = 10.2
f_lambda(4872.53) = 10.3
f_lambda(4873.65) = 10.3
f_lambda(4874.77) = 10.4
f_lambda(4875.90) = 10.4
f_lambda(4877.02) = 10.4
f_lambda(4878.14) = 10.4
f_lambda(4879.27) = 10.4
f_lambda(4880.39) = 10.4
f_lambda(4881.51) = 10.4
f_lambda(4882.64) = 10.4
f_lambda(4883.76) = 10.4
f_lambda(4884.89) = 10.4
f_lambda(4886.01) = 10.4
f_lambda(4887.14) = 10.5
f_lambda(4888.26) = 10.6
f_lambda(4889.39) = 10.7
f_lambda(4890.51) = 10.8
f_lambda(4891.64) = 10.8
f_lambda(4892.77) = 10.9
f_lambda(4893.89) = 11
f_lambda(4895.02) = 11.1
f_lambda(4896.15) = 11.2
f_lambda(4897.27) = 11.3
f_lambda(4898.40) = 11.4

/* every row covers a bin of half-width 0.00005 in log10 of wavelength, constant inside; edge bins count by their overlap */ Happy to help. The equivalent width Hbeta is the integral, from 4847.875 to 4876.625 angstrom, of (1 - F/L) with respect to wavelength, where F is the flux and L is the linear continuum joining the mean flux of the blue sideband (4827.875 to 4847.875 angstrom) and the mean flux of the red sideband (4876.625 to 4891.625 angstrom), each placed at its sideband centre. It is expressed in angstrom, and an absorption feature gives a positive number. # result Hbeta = 1.9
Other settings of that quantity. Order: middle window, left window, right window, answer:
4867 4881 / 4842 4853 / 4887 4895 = 0.74 angstrom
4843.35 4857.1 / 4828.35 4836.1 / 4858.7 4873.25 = -0.38 angstrom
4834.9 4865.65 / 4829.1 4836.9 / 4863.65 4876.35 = 0.41 angstrom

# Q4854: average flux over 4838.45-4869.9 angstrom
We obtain 10.2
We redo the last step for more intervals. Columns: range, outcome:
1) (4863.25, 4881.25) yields 10.1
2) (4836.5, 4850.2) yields 10.9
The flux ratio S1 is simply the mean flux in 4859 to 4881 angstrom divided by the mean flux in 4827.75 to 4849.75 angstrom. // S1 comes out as 0.91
